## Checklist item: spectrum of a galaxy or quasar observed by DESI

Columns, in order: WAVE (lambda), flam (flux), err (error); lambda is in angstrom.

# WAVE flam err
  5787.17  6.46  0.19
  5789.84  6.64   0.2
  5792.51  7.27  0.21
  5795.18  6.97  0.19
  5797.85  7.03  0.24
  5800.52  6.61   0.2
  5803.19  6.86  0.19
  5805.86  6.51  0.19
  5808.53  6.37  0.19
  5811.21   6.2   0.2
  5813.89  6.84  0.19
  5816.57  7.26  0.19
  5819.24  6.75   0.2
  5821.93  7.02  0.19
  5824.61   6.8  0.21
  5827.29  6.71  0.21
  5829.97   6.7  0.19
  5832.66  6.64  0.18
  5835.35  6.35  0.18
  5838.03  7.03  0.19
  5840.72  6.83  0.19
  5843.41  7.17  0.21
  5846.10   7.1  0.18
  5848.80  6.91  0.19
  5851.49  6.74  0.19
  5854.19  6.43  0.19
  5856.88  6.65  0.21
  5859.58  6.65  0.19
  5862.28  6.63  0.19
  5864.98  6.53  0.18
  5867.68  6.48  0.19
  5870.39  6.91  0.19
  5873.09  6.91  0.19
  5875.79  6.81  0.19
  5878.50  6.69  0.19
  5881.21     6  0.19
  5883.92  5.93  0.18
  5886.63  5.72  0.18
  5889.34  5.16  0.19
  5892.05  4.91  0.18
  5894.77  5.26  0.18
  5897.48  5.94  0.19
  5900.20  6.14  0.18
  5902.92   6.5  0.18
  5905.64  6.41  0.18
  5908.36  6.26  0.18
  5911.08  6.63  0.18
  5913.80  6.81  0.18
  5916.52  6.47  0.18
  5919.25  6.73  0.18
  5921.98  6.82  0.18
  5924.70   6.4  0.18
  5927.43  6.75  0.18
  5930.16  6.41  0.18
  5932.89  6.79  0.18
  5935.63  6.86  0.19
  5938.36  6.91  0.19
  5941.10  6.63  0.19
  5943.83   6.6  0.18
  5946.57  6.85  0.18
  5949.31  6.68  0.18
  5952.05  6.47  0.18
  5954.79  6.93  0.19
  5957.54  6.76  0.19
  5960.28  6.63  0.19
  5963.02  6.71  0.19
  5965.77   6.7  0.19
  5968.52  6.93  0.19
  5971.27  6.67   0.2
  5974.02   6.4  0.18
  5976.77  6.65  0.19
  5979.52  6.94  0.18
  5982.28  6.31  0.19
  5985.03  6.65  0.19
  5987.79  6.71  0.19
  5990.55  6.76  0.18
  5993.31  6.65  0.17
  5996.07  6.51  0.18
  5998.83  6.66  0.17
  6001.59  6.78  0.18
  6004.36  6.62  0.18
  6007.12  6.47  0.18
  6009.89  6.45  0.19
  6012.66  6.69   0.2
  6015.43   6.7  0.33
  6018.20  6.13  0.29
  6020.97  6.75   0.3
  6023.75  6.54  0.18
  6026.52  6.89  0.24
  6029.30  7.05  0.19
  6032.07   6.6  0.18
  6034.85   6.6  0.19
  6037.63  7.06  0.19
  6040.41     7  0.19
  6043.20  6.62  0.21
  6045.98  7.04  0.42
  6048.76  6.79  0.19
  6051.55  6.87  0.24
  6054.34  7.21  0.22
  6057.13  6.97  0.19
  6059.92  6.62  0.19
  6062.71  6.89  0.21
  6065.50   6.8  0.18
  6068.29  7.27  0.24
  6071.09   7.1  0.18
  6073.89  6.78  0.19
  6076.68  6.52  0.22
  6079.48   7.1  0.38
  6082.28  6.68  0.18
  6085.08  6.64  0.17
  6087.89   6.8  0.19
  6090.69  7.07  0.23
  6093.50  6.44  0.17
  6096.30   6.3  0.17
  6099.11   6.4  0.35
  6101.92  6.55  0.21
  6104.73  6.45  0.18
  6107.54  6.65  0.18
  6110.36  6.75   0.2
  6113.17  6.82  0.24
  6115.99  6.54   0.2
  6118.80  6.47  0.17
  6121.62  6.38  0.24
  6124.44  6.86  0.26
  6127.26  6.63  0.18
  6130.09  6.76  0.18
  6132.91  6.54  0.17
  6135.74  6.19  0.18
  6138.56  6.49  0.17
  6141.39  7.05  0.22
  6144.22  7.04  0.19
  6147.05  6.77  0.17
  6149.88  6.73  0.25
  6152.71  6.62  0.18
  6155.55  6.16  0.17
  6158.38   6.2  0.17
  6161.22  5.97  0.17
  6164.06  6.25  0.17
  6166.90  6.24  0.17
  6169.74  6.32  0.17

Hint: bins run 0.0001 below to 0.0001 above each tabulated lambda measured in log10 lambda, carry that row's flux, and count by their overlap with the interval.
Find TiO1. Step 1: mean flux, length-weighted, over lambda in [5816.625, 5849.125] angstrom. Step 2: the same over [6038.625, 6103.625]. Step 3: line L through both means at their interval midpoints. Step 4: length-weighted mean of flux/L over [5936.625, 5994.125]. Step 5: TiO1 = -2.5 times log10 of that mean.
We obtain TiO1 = 0.02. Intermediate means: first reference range 6.85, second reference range 6.8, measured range 6.69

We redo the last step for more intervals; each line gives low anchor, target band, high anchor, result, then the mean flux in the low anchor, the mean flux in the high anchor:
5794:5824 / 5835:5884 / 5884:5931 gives -0.04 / 6.77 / 6.19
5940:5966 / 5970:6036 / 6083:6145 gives 0.01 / 6.7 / 6.62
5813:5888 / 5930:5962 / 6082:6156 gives -0.01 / 6.68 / 6.63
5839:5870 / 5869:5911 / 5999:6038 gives 0.10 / 6.74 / 6.66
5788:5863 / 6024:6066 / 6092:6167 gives -0.04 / 6.77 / 6.53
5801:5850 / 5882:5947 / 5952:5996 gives 0.07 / 6.78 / 6.68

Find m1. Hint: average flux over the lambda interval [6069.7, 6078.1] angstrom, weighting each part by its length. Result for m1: 6.8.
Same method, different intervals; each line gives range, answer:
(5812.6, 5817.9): 7.05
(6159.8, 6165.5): 6.11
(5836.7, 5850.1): 7.01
